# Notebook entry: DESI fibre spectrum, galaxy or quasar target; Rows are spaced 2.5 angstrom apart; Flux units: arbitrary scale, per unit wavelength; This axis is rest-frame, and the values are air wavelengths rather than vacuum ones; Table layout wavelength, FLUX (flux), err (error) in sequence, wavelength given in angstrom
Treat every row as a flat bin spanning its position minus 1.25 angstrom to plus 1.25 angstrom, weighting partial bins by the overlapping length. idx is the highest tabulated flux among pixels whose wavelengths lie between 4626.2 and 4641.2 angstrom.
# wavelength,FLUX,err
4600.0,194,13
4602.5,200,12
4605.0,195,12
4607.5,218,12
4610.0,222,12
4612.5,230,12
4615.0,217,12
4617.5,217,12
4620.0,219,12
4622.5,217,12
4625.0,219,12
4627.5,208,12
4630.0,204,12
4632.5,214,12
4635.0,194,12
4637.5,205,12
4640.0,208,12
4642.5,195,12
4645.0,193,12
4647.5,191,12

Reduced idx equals 214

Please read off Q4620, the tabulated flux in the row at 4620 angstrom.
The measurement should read 219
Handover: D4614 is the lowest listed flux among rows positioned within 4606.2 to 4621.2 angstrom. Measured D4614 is 217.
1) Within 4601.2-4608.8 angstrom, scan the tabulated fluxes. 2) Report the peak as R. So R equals 218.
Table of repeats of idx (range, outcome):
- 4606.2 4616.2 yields 230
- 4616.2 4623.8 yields 219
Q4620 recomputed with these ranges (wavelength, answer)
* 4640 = 208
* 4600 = 194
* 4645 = 193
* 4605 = 195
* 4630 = 204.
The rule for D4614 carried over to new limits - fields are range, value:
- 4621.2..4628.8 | 208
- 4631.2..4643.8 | 194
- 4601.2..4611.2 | 195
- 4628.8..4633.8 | 204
